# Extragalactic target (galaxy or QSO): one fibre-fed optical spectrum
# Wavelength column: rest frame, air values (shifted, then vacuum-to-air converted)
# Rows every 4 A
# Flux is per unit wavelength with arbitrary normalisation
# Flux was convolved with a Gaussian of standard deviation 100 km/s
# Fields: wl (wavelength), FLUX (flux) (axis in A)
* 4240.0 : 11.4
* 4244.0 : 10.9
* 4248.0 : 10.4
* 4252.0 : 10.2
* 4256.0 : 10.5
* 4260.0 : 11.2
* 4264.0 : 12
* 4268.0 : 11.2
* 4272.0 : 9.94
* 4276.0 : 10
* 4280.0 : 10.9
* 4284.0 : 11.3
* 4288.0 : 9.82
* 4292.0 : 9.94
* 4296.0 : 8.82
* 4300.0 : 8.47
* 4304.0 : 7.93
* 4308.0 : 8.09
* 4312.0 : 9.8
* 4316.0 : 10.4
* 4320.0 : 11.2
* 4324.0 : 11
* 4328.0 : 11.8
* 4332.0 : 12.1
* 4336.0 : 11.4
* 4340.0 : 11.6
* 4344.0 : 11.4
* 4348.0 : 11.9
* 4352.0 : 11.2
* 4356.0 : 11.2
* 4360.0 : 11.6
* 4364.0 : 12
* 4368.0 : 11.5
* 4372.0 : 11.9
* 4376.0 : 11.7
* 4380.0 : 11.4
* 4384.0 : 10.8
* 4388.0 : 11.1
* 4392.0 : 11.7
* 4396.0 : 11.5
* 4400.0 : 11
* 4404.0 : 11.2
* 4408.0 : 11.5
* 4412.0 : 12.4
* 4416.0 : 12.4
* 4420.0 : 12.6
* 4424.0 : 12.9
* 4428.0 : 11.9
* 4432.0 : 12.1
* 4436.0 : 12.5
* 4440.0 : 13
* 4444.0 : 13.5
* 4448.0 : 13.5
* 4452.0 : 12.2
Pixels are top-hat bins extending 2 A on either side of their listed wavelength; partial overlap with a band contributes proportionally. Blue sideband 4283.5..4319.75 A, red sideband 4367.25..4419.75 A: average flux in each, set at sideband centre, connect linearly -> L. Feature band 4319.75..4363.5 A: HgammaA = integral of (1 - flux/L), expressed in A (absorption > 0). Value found -4.97 A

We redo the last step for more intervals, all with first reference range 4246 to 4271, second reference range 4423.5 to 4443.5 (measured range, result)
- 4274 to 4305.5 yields 4.20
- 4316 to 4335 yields 0.18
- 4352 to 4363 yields 0.36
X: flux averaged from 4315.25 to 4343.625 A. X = 11.4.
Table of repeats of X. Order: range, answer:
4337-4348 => 11.6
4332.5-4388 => 11.5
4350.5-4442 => 11.8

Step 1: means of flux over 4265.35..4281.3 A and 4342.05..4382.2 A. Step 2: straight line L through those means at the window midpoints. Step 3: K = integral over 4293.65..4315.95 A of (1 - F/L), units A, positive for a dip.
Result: 4.3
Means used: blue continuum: 10.6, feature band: 8.8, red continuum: 11.6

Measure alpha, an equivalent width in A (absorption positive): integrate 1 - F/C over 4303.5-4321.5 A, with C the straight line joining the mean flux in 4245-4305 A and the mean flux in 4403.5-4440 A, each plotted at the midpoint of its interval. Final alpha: 1.98 A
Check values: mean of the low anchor 10.2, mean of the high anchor 12.3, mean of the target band 9.57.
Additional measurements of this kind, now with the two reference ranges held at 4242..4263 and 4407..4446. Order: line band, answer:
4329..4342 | -0.2 A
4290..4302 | 2.2 A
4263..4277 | 0.2 A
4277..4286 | 0.0 A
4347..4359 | 0.3 A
